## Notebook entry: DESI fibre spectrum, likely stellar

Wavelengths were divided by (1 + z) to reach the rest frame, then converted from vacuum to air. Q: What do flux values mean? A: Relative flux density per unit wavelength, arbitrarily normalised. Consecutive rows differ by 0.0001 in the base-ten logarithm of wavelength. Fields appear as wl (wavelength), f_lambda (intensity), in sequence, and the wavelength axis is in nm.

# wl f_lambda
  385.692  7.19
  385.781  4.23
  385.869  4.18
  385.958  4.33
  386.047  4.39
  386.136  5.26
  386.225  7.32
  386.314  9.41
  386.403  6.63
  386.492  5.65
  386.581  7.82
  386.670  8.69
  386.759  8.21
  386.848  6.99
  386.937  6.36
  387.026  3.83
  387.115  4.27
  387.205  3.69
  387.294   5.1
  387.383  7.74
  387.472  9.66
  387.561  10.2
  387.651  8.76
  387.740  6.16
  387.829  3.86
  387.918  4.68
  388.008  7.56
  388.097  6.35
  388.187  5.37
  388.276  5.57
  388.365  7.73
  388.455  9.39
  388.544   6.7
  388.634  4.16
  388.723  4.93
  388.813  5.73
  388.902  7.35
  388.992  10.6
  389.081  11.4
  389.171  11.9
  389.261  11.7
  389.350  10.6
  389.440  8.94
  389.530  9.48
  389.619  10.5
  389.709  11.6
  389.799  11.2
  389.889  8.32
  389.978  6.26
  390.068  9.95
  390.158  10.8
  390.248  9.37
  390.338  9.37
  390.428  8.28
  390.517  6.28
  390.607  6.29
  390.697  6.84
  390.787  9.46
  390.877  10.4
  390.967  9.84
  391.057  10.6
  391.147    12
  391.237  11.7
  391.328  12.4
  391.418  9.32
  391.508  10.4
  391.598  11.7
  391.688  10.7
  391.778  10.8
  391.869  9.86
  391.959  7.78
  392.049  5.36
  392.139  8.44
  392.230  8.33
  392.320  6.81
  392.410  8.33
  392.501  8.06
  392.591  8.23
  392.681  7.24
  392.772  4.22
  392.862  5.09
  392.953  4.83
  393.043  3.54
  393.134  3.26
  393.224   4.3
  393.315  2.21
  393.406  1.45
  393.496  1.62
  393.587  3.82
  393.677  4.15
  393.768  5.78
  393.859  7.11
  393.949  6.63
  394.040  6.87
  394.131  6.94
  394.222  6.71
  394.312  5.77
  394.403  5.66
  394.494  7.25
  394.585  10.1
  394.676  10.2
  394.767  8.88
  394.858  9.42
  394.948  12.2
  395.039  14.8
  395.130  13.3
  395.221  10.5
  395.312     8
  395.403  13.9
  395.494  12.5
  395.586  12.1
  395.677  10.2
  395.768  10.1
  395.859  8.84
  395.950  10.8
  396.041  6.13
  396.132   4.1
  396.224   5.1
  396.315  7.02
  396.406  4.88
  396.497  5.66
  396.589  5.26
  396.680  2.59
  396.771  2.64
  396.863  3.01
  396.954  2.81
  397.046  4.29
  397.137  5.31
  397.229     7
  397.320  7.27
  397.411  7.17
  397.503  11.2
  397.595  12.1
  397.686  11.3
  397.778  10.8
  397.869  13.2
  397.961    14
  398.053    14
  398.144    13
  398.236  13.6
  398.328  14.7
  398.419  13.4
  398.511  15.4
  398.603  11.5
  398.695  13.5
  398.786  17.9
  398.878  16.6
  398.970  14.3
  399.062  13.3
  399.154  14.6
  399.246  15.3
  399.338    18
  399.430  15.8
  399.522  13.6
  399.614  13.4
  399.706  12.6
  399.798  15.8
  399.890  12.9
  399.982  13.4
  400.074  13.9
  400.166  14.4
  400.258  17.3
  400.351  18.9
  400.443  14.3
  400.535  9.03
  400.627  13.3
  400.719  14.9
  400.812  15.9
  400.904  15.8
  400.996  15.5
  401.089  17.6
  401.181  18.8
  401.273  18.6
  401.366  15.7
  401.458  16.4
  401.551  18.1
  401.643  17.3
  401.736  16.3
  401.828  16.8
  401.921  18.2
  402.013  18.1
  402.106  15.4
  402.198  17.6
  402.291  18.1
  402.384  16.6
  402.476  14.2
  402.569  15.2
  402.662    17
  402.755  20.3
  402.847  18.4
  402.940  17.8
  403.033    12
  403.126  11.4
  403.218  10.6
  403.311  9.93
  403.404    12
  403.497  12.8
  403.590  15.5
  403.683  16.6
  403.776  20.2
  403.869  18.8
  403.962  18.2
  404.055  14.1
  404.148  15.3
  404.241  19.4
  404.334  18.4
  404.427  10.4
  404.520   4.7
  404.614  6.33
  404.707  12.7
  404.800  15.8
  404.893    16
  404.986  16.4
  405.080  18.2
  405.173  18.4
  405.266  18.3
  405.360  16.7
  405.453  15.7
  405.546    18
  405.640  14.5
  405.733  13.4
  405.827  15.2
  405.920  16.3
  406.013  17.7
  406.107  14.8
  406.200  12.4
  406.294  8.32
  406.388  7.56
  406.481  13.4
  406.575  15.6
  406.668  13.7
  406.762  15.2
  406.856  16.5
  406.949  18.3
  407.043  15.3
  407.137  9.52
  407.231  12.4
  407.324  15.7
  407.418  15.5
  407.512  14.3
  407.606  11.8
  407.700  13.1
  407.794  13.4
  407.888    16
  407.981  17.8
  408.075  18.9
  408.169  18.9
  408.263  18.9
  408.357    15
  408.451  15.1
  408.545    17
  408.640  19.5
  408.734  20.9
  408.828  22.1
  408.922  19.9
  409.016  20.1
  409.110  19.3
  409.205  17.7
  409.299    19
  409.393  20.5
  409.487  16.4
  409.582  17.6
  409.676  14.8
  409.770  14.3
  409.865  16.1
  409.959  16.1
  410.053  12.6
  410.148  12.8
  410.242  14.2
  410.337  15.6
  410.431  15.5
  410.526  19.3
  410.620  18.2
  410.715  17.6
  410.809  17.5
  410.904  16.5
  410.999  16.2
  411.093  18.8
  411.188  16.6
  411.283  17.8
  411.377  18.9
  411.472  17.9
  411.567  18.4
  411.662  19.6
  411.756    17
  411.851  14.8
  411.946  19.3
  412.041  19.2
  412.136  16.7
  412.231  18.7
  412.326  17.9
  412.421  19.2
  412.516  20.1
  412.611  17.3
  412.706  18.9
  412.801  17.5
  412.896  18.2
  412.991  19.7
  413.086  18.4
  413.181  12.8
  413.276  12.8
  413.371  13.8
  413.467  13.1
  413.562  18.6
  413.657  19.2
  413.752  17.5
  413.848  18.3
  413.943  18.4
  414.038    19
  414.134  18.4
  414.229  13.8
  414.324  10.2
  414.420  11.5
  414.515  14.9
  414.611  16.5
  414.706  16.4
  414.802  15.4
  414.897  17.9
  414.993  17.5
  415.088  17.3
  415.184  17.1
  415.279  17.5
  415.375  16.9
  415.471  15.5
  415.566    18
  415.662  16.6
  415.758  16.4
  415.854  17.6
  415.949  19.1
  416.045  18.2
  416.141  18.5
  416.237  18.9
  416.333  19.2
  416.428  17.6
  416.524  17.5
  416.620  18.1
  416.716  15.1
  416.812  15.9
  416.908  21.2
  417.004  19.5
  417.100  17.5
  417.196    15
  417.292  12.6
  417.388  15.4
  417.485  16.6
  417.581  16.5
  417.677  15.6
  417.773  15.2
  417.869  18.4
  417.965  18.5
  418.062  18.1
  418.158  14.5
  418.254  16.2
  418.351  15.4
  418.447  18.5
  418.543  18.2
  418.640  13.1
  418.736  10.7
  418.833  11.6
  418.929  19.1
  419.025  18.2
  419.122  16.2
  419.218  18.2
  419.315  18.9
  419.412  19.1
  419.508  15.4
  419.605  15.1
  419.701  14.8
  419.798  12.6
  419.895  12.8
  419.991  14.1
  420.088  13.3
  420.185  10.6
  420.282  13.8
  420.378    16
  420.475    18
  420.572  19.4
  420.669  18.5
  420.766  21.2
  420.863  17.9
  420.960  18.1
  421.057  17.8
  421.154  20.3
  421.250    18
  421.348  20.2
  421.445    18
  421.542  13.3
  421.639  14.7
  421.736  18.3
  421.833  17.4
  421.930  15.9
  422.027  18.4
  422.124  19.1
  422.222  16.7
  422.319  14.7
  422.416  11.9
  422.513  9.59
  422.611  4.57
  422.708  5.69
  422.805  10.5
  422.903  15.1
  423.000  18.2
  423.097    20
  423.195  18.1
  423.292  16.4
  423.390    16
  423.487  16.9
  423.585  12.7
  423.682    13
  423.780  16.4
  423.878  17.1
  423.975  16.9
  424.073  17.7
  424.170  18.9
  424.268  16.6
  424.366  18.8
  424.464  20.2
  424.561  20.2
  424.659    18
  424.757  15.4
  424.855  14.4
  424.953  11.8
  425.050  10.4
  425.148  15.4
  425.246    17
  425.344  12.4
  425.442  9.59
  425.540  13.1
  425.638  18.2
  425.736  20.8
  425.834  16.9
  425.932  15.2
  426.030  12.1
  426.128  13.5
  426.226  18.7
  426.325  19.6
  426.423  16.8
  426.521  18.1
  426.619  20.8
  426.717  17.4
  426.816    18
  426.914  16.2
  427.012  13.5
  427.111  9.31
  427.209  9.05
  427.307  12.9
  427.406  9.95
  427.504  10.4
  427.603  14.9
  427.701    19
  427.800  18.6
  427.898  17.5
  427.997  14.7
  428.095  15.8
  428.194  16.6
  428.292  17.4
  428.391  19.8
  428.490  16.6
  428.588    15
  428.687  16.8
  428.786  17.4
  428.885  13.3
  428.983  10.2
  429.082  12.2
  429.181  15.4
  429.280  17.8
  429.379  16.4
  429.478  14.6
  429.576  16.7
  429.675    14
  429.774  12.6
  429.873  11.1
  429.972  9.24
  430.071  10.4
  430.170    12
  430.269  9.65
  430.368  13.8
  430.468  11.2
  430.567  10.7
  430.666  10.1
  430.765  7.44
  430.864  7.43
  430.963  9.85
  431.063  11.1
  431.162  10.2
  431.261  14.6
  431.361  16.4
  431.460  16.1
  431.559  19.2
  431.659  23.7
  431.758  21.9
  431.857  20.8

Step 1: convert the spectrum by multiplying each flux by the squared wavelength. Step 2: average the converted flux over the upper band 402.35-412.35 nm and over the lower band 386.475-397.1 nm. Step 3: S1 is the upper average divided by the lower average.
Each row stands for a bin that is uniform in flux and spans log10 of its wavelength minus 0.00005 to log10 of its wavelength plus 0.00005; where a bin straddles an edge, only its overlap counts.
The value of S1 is 2.2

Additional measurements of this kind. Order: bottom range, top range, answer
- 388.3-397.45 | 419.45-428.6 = 2.33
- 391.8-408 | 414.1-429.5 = 1.46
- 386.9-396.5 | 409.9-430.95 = 2.30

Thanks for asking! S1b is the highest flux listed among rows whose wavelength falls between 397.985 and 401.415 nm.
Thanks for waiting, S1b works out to 18.9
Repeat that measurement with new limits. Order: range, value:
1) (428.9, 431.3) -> 17.8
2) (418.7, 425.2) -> 21.2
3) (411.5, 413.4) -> 20.1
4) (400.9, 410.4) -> 22.1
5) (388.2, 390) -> 11.9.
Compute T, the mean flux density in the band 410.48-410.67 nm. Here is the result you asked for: 18.7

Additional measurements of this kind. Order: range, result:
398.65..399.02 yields 15.6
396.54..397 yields 3.27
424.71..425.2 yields 13.5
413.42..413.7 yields 17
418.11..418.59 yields 16.6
